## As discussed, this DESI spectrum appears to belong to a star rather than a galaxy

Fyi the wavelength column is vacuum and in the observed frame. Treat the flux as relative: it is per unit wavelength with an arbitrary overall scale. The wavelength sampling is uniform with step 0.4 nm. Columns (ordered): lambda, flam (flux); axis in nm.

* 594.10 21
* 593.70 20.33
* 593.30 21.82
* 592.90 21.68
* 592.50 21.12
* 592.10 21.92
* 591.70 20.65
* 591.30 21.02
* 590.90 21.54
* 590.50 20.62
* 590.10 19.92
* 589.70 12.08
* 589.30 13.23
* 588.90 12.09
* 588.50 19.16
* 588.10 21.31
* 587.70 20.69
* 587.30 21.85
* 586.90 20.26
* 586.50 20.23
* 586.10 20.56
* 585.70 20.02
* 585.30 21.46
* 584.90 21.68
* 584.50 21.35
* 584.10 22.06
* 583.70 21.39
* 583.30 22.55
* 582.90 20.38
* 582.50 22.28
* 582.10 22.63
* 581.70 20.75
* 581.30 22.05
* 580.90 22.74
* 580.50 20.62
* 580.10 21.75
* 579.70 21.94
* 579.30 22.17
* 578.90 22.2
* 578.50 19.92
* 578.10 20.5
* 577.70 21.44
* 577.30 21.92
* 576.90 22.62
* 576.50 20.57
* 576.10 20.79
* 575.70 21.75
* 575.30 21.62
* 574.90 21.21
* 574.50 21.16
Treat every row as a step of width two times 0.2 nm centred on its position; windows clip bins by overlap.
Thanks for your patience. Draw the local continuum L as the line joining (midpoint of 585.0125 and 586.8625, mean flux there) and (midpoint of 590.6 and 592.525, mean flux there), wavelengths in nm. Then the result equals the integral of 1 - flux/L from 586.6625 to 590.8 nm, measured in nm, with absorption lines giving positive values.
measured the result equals 0.53 nm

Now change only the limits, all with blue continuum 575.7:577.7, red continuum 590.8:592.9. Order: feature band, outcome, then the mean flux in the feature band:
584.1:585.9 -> 0.01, 21.2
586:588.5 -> 0.08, 20.7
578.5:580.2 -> -0.03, 21.8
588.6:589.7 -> 0.42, 13.1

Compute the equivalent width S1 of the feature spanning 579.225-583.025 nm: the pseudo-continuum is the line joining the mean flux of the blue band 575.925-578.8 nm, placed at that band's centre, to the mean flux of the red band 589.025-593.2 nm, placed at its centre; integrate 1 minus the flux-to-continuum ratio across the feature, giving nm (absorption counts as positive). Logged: -0.202 nm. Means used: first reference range 21.1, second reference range 19.3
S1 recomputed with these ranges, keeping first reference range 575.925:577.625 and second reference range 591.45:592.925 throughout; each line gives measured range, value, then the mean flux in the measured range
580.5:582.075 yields -0.026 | 21.8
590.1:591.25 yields 0.024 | 20.9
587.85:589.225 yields 0.264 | 17.2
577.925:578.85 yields 0.040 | 20.5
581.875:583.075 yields -0.020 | 21.8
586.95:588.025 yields 0.011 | 21.1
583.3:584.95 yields -0.026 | 21.7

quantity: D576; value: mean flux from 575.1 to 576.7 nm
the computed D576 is 21.2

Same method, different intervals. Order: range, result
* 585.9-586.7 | 20.4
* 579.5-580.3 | 21.8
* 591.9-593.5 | 21.6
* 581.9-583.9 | 21.8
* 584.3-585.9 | 21.1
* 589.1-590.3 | 15.1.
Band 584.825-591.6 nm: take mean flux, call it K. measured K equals 19.3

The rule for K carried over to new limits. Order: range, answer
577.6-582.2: 21.5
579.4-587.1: 21.4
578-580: 21.4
